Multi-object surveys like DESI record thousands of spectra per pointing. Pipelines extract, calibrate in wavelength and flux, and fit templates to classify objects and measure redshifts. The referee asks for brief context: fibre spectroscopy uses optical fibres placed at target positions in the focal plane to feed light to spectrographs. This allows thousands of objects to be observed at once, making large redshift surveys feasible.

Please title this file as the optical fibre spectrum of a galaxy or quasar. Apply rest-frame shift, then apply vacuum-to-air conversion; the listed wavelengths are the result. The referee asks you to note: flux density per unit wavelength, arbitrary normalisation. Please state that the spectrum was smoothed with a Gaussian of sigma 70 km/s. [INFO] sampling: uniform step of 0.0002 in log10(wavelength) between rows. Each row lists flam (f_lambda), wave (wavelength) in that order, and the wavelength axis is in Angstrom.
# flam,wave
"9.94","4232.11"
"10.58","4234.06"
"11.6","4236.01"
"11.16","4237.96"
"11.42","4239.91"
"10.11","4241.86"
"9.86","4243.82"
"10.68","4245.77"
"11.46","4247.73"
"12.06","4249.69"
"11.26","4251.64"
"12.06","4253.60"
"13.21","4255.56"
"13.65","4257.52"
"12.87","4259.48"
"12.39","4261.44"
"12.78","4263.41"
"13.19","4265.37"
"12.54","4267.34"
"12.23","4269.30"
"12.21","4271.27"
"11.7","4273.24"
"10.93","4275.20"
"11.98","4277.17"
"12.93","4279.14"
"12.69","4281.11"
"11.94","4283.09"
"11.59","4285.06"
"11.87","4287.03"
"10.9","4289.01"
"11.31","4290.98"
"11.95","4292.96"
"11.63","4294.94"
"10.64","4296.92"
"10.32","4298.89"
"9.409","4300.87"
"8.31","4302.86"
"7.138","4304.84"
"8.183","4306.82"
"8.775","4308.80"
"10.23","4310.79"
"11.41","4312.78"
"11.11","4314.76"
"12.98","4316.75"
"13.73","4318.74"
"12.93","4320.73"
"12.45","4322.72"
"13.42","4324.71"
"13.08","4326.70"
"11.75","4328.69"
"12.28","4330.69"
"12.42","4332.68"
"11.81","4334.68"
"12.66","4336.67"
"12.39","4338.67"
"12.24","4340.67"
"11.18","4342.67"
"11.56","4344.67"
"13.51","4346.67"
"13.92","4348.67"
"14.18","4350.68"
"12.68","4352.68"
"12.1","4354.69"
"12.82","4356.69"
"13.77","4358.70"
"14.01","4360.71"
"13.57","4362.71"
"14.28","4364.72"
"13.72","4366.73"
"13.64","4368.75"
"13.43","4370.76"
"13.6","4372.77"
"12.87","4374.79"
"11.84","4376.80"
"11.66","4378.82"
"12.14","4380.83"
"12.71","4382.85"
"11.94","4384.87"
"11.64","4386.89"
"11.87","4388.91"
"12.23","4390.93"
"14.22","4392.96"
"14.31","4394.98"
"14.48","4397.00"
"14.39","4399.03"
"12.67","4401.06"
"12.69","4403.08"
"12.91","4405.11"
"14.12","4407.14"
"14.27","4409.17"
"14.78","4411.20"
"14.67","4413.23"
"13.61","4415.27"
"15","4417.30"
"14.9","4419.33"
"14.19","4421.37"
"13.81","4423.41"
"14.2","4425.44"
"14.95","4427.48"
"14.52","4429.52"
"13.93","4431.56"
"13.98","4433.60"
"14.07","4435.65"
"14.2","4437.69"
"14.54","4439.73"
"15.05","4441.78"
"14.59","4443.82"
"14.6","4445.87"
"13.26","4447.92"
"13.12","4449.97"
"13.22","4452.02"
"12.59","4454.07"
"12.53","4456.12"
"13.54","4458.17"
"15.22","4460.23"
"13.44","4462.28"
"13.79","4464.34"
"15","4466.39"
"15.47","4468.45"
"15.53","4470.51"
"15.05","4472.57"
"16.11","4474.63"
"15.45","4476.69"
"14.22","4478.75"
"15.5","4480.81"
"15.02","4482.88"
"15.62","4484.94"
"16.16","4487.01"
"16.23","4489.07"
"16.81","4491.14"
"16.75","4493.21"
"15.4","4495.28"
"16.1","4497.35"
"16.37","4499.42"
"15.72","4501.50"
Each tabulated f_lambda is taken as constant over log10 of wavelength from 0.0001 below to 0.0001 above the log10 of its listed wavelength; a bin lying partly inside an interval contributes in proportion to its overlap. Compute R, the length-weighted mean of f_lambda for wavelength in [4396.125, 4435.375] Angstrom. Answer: 14.1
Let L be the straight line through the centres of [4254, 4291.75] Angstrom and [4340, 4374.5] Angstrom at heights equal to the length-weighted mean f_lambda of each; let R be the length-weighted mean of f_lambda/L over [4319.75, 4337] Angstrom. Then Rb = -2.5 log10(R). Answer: 0.03 mag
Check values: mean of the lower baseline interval 12.3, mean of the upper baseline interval 13.2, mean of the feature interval 12.5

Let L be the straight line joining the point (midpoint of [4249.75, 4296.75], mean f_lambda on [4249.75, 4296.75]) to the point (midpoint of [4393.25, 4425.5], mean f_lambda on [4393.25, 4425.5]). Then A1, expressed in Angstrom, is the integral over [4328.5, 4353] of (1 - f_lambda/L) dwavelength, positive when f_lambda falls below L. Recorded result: 1.06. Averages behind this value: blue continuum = 12.1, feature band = 12.5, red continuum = 14.1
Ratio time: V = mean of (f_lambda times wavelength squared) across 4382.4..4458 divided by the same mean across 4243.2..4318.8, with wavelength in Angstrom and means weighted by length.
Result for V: 1.3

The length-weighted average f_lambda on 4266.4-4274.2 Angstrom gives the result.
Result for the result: 12.2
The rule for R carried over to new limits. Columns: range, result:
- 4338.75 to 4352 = 12.7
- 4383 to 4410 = 13.2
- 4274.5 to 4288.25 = 12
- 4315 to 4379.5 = 12.9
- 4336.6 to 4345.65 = 11.9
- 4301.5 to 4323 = 10.6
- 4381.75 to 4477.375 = 14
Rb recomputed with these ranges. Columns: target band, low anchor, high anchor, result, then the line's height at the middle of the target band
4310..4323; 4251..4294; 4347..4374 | 0.063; 12.9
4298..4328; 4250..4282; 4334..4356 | 0.149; 12.5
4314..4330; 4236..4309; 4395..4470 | -0.043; 12.2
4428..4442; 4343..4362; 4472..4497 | 0.033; 14.7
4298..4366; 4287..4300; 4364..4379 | 0.020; 12.2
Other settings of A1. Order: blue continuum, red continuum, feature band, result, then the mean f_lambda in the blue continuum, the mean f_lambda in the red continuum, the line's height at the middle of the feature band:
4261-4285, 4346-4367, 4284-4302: 2.15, 12.3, 13.5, 12.6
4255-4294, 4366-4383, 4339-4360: -0.19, 12.2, 12.8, 12.7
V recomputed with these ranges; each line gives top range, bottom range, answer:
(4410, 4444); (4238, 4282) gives 1.30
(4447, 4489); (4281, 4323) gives 1.44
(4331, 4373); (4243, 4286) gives 1.12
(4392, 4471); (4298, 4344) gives 1.31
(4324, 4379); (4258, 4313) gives 1.18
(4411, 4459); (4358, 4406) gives 1.10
